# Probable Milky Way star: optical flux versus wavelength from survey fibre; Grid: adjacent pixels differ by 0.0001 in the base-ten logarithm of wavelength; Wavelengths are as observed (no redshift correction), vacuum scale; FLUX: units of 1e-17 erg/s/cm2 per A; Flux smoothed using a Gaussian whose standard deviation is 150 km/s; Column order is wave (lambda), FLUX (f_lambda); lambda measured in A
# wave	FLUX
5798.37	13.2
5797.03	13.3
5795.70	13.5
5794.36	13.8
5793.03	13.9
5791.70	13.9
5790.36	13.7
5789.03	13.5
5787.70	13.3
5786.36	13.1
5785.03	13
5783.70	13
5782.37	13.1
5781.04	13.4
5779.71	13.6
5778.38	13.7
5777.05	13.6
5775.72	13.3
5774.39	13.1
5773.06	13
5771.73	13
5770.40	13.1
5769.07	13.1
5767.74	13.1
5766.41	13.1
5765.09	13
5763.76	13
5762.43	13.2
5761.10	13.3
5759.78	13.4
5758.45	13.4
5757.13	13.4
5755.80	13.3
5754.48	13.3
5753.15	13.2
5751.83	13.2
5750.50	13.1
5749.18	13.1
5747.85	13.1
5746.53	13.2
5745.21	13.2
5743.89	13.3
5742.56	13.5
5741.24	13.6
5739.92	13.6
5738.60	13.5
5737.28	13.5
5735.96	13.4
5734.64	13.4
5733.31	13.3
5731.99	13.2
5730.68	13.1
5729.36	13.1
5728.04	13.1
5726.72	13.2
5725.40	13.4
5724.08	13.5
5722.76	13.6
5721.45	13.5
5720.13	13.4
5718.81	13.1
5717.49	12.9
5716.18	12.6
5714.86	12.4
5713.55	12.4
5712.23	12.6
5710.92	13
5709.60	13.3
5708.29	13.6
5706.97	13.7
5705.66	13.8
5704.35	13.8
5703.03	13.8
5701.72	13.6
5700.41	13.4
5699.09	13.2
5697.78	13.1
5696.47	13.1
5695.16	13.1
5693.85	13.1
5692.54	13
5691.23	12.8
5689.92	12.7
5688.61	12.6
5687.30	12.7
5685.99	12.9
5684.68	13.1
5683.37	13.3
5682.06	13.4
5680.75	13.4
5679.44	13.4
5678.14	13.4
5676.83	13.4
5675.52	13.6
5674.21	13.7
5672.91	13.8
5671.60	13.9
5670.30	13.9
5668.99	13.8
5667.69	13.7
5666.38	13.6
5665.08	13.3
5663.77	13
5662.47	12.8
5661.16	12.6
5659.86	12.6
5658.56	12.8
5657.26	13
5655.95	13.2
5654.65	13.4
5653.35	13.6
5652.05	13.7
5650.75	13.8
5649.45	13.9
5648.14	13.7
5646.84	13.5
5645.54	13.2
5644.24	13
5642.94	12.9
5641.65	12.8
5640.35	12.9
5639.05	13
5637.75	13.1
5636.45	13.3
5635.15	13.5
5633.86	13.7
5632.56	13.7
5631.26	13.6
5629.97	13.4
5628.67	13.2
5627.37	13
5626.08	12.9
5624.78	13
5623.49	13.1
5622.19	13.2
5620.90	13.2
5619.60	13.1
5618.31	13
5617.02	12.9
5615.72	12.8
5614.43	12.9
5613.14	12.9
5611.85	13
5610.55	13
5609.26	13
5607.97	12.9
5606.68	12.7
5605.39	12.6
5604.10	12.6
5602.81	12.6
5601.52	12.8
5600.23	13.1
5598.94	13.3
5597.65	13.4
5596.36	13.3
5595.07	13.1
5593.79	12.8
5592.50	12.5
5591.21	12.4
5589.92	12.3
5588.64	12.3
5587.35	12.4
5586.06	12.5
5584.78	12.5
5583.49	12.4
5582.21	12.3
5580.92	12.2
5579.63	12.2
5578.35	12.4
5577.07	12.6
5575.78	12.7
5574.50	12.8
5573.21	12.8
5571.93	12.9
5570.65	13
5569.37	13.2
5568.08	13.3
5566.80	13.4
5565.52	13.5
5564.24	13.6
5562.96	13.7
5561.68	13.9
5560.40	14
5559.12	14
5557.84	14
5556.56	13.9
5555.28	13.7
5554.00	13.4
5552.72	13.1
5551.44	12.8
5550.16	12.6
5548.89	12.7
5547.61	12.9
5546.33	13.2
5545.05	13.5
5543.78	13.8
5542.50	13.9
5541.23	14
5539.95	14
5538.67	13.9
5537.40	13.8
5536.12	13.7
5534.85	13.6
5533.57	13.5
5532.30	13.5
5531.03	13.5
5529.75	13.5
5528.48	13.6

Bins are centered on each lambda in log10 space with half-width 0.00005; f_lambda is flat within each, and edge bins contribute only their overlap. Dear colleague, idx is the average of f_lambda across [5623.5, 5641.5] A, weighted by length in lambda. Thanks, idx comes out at 13.2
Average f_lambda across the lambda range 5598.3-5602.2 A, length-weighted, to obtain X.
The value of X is 13.1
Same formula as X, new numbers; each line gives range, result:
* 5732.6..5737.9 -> 13.4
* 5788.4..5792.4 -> 13.7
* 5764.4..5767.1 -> 13.1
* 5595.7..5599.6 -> 13.3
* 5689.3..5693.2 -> 12.8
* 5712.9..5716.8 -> 12.5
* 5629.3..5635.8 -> 13.6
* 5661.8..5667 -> 13.2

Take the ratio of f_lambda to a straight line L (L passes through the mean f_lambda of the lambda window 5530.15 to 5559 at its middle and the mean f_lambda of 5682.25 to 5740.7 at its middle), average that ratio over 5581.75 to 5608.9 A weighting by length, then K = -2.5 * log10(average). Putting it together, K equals 0.06 mag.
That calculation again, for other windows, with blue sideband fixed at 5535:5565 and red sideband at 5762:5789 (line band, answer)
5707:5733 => 0.01 mag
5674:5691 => 0.01 mag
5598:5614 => 0.05 mag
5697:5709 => -0.02 mag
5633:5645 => 0.02 mag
